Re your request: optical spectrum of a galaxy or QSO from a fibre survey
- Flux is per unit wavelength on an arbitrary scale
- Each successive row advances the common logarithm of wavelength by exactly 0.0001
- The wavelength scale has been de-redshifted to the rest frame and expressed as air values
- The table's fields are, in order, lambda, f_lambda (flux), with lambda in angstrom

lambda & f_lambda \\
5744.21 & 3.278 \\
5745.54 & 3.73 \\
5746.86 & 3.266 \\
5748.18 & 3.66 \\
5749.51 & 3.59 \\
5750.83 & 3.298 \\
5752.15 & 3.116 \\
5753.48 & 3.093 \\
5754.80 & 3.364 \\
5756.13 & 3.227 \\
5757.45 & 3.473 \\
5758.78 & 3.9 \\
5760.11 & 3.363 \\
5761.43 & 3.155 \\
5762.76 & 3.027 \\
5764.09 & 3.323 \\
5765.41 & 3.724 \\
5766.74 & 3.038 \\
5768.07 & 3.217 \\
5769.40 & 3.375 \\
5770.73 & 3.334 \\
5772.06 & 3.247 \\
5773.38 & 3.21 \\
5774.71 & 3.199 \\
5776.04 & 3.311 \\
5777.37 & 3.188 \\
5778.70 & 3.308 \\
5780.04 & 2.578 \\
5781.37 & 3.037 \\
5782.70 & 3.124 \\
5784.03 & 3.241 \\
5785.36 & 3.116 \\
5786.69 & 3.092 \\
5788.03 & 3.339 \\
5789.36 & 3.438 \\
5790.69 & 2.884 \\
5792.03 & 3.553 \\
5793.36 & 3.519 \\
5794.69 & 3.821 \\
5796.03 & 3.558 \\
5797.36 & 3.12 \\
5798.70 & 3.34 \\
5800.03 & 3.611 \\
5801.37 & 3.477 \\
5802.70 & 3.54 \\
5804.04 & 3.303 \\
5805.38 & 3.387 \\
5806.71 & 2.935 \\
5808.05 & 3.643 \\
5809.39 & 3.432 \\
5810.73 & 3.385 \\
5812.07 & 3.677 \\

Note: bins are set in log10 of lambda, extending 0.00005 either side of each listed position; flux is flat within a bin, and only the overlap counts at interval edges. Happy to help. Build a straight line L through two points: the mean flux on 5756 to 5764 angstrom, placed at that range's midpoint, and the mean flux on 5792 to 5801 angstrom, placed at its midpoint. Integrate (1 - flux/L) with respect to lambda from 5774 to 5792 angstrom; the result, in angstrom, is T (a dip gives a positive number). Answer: 1.52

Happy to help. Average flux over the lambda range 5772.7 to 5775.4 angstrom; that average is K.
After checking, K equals 3.22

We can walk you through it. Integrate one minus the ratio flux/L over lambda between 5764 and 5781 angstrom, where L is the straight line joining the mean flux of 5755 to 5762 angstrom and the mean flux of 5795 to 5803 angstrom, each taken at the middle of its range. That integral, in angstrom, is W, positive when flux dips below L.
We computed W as 1.0 angstrom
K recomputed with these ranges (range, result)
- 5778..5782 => 2.97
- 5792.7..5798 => 3.51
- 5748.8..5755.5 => 3.29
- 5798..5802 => 3.47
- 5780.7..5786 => 3.13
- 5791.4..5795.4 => 3.63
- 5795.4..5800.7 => 3.41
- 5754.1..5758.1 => 3.36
